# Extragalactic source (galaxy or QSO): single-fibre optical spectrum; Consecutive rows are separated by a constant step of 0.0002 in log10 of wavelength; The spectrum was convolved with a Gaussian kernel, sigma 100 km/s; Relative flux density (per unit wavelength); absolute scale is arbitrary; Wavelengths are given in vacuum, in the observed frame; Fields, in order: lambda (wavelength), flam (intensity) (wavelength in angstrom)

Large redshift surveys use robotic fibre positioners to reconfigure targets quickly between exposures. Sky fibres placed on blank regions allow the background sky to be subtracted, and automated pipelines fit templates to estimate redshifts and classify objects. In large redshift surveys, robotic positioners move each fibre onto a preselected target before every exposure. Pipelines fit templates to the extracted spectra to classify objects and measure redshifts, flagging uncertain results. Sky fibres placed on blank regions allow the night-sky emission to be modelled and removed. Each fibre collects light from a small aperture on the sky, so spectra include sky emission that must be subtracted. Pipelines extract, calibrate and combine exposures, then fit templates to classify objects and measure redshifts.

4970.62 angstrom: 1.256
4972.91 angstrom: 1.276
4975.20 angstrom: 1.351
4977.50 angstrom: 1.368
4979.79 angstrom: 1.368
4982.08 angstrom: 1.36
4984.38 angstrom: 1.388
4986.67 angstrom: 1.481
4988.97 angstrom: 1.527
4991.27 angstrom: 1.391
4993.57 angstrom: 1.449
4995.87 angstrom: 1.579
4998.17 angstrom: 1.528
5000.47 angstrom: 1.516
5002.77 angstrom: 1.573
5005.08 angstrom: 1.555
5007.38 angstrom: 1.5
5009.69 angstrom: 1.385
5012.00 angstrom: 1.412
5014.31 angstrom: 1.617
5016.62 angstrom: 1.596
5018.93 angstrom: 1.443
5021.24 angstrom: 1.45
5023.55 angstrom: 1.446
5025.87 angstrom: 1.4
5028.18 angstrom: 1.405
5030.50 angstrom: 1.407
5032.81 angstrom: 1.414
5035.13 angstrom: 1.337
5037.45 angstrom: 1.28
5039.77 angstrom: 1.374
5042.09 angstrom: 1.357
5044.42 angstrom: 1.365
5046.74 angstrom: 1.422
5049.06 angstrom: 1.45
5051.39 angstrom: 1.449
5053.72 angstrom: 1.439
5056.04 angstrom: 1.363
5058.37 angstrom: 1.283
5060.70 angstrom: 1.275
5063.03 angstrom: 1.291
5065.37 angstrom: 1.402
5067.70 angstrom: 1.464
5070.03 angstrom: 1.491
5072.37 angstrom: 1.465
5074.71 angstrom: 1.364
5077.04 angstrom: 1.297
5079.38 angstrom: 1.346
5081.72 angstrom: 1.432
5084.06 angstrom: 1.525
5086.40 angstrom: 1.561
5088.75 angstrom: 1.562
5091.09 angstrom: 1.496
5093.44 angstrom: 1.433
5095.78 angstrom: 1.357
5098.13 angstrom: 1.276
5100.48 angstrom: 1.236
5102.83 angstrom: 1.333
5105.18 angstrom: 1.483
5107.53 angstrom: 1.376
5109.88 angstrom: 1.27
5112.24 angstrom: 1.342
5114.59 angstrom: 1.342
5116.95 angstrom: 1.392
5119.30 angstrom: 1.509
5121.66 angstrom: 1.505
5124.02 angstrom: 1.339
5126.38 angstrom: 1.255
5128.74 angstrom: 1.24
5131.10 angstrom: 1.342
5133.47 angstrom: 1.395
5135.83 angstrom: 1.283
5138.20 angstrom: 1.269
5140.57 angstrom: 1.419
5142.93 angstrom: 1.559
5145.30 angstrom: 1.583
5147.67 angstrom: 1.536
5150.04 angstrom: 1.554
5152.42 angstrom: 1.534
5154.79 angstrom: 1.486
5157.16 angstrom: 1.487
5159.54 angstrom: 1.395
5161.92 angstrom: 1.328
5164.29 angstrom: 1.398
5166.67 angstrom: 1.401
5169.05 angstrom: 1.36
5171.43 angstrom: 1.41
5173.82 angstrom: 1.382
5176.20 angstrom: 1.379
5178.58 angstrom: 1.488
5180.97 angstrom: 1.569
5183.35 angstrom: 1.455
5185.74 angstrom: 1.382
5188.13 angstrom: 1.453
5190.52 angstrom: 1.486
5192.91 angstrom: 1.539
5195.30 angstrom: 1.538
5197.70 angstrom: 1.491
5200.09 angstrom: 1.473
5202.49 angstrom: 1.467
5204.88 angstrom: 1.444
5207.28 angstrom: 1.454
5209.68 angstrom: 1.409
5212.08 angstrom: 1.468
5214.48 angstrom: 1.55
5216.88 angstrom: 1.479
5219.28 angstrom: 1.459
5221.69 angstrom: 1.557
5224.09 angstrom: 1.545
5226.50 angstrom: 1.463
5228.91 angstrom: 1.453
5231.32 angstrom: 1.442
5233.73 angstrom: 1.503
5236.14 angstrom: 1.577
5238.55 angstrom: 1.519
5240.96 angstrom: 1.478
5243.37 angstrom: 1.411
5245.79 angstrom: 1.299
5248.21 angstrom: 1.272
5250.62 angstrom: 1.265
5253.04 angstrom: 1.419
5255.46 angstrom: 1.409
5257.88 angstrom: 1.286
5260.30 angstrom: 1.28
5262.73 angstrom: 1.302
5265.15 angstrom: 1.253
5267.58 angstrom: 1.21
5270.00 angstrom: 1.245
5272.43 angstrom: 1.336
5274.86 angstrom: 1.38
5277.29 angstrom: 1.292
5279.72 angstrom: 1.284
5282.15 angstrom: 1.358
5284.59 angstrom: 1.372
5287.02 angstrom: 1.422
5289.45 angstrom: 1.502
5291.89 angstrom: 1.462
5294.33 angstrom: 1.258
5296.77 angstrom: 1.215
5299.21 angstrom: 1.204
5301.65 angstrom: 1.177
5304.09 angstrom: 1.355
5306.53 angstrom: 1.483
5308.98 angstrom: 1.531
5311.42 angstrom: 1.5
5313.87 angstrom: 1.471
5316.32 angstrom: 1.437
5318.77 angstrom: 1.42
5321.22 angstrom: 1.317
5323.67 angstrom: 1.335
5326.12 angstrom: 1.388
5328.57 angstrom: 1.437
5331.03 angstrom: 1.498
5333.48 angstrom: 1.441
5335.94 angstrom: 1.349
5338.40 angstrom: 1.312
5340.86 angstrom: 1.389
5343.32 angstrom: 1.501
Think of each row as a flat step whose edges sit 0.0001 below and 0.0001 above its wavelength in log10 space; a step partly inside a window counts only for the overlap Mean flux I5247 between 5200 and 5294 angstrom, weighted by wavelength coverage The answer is 1.4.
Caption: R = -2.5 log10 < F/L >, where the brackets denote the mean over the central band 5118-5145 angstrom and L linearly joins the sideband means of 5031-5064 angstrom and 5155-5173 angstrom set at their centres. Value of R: 0.01 mag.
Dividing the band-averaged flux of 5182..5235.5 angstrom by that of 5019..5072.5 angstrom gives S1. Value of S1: 1.06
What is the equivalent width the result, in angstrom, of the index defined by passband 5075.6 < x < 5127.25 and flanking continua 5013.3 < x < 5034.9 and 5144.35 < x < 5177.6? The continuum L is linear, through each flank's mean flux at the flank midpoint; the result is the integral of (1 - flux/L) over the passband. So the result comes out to 2.0 angstrom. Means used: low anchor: 1.46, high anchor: 1.44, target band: 1.39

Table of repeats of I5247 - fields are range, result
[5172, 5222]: 1.47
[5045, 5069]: 1.38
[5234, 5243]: 1.51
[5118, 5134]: 1.37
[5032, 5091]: 1.4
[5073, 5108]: 1.41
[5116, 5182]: 1.42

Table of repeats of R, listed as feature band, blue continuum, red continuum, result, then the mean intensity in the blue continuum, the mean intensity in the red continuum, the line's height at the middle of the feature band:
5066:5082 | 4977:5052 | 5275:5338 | 0.017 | 1.44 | 1.38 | 1.43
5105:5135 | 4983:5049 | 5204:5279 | 0.049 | 1.45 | 1.4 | 1.43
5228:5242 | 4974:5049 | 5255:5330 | -0.096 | 1.44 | 1.35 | 1.37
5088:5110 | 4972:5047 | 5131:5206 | 0.044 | 1.43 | 1.45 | 1.44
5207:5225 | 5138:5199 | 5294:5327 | -0.047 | 1.46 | 1.37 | 1.43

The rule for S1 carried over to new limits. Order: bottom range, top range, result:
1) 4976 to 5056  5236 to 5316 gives 0.94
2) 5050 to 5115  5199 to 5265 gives 1.03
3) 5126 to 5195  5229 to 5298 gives 0.95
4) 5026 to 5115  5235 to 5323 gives 0.98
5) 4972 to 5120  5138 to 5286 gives 1.01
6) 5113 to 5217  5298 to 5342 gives 0.97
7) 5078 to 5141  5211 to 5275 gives 1.02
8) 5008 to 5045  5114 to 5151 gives 0.99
